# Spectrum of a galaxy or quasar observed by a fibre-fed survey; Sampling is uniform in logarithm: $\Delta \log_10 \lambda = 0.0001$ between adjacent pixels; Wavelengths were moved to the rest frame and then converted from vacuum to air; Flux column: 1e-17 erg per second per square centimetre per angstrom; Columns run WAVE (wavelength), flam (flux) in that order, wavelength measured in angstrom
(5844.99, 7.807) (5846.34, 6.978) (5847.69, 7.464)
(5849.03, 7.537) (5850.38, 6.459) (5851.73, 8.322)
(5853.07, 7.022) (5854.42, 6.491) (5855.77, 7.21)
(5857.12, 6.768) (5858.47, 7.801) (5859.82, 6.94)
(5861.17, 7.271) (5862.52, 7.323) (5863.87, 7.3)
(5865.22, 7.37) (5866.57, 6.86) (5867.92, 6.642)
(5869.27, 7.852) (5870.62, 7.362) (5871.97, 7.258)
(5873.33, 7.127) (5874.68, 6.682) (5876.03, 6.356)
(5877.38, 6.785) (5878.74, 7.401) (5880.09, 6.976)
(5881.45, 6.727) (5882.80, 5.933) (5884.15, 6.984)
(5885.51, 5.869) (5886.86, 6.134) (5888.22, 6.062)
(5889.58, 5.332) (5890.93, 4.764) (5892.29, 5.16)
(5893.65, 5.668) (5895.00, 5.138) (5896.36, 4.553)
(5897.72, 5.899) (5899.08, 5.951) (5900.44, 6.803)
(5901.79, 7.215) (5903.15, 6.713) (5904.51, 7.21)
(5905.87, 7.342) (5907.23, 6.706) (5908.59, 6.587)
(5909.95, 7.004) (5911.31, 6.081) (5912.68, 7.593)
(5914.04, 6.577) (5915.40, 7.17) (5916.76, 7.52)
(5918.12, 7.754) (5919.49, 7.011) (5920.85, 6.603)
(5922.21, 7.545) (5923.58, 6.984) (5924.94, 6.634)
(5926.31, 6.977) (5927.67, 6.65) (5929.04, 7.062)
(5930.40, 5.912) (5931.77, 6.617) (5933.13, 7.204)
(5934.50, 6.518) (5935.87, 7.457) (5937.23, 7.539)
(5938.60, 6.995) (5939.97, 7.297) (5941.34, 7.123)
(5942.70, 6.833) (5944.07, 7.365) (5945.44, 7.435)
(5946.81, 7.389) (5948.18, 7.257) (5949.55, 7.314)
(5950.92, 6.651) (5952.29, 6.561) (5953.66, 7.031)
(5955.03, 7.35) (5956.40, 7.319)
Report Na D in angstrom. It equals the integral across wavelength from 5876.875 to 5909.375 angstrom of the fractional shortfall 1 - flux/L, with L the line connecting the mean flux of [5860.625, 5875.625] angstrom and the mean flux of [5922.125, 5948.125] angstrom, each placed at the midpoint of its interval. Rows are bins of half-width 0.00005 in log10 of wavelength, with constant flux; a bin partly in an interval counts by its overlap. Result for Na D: 4.0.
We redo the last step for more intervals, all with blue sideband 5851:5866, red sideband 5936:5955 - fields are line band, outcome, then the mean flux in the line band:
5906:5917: 0.4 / 6.9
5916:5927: 0.1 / 7.13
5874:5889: 1.4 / 6.53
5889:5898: 2.5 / 5.19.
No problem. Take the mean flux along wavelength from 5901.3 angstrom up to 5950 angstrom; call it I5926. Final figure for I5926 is 7.03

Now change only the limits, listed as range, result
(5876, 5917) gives 6.38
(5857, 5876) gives 7.17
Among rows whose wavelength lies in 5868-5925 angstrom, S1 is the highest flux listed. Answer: 7.852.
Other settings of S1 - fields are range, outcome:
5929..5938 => 7.539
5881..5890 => 6.984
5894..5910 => 7.342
